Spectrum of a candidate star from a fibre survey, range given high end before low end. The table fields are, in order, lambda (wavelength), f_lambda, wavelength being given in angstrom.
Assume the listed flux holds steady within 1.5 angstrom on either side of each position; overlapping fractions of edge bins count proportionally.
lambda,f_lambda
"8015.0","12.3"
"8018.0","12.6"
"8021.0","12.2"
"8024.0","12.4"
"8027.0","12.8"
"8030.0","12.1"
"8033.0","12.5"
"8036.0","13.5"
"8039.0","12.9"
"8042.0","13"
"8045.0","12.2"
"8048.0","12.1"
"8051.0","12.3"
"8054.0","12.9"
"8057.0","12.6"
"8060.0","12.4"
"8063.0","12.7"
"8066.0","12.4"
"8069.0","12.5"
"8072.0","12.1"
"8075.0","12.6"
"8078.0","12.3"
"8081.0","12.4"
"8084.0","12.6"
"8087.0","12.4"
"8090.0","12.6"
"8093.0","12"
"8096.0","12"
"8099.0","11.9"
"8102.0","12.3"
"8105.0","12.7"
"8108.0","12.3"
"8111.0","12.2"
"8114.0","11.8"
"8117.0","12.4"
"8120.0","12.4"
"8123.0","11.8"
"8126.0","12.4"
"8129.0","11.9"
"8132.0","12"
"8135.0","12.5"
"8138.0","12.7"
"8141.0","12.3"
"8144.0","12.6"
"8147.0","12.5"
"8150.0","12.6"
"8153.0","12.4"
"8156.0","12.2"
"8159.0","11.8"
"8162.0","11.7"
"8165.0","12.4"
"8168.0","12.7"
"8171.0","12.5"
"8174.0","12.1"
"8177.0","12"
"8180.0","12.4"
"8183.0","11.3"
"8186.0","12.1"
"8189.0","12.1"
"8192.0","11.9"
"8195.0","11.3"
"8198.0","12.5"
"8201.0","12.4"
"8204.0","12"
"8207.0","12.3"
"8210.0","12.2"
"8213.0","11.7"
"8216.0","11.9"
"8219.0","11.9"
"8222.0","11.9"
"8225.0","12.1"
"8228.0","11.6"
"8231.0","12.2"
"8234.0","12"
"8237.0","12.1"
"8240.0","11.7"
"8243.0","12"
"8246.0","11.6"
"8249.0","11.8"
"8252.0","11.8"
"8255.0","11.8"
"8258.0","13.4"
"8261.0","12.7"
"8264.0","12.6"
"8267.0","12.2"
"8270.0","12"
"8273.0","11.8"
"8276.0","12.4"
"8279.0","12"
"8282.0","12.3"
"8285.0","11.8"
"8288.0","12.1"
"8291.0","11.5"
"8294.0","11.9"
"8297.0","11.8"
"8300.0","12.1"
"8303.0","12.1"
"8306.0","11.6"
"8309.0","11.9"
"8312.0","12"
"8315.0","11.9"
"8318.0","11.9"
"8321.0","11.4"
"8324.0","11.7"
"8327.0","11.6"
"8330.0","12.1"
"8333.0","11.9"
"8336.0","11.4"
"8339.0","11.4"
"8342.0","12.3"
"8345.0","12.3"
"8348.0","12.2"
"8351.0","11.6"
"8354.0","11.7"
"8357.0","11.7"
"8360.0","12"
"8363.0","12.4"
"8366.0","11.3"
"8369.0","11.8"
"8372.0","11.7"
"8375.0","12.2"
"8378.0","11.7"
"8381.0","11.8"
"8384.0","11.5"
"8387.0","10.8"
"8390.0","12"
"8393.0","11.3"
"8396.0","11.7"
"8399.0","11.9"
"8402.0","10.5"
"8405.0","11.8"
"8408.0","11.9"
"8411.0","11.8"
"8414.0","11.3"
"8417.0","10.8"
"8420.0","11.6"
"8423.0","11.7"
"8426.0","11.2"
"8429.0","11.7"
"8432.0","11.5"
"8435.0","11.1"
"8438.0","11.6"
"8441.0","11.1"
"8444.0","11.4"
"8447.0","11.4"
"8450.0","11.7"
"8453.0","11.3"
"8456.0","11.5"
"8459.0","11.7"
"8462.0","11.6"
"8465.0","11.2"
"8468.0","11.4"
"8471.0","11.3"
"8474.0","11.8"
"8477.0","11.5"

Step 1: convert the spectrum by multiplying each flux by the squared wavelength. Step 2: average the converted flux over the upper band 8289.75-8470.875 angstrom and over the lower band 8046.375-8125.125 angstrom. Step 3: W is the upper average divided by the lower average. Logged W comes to 1.0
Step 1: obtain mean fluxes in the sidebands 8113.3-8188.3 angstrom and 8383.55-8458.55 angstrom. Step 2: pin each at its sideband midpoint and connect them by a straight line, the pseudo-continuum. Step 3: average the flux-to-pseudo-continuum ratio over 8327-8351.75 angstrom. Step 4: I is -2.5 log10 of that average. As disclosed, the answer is -0.02 mag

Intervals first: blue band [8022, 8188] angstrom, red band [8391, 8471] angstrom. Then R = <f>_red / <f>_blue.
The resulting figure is 0.93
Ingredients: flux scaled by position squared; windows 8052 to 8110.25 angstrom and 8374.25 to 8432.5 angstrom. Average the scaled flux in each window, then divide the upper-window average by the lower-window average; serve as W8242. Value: 1.0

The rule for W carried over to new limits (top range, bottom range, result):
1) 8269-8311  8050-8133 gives 1.02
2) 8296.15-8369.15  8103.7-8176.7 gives 1.01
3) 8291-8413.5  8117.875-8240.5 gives 1.01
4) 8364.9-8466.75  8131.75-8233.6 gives 1.00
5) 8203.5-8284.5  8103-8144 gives 1.01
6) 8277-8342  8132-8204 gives 1.00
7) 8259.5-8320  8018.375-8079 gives 1.02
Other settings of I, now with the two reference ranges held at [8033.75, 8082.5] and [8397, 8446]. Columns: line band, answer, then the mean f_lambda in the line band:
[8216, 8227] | 0.01 mag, 11.9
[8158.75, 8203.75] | 0.01 mag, 12.1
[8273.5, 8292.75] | -0.01 mag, 12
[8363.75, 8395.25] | -0.01 mag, 11.6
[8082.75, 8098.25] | 0.01 mag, 12.3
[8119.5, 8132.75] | 0.02 mag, 12.1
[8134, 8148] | -0.02 mag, 12.5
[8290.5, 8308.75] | 0.00 mag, 11.9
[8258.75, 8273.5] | -0.04 mag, 12.3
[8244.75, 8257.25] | 0.01 mag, 11.9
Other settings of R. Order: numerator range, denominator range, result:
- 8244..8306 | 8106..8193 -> 0.99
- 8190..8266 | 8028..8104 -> 0.97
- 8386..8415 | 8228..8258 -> 0.96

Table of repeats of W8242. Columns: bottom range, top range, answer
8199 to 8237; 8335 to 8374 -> 1.02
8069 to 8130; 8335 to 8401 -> 1.02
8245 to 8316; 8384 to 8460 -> 0.98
